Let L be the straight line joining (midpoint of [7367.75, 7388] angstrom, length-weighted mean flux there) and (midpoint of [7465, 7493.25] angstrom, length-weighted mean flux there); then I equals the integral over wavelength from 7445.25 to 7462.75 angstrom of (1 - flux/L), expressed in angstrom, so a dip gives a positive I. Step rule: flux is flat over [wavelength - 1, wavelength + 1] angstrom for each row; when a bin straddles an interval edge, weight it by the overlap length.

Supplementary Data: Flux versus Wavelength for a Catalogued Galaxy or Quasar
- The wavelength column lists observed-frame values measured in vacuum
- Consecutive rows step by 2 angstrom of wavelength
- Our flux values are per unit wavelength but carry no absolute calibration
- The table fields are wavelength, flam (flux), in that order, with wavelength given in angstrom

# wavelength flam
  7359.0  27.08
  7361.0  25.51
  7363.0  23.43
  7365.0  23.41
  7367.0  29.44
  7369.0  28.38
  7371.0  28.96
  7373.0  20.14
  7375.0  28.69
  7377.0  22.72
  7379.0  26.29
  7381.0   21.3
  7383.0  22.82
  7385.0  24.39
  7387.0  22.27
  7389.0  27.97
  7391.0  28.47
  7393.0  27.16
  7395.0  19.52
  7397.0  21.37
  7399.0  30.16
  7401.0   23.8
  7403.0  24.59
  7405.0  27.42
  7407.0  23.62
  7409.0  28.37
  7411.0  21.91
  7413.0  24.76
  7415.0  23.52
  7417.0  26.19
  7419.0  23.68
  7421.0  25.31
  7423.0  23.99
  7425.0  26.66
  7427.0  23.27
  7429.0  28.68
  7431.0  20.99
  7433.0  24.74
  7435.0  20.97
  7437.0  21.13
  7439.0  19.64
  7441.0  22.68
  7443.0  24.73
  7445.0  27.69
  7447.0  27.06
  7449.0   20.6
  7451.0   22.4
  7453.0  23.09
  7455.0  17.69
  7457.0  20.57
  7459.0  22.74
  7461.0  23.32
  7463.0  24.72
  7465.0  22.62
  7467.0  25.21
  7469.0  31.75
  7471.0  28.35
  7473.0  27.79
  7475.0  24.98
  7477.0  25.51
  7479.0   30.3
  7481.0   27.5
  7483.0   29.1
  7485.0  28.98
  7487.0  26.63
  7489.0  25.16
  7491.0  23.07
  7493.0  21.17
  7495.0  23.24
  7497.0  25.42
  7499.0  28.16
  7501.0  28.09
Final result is 2.50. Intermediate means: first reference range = 24.7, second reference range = 26.8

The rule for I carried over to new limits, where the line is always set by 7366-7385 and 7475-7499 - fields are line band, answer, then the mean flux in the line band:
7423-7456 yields 3.18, 23.3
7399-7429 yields 0.59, 25.1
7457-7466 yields 0.99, 23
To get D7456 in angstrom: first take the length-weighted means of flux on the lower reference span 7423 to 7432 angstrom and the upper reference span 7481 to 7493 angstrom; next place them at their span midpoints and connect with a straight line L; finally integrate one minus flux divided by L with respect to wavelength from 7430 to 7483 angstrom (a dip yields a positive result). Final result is 2.6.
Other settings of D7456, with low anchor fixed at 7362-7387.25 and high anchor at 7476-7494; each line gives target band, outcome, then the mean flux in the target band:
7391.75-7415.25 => 0.5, 24.8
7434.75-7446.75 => 1.2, 23.2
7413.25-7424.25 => 0.4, 24.6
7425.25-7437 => 0.9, 23.7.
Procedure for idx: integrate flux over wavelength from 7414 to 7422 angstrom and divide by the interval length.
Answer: 24.7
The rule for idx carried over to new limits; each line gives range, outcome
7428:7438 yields 23.3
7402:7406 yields 26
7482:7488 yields 28.2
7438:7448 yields 24.4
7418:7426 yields 24.9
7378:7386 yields 23.7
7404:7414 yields 25.2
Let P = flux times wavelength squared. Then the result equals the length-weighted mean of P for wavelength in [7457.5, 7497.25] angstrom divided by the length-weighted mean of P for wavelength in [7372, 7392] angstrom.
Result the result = 1.1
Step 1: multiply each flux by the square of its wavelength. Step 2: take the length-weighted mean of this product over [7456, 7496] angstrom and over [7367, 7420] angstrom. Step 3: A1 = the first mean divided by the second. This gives 1.05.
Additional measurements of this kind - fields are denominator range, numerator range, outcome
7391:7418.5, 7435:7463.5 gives 0.92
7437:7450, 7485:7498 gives 1.05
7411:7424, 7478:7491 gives 1.15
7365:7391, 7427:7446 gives 0.94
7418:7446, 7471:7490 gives 1.16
